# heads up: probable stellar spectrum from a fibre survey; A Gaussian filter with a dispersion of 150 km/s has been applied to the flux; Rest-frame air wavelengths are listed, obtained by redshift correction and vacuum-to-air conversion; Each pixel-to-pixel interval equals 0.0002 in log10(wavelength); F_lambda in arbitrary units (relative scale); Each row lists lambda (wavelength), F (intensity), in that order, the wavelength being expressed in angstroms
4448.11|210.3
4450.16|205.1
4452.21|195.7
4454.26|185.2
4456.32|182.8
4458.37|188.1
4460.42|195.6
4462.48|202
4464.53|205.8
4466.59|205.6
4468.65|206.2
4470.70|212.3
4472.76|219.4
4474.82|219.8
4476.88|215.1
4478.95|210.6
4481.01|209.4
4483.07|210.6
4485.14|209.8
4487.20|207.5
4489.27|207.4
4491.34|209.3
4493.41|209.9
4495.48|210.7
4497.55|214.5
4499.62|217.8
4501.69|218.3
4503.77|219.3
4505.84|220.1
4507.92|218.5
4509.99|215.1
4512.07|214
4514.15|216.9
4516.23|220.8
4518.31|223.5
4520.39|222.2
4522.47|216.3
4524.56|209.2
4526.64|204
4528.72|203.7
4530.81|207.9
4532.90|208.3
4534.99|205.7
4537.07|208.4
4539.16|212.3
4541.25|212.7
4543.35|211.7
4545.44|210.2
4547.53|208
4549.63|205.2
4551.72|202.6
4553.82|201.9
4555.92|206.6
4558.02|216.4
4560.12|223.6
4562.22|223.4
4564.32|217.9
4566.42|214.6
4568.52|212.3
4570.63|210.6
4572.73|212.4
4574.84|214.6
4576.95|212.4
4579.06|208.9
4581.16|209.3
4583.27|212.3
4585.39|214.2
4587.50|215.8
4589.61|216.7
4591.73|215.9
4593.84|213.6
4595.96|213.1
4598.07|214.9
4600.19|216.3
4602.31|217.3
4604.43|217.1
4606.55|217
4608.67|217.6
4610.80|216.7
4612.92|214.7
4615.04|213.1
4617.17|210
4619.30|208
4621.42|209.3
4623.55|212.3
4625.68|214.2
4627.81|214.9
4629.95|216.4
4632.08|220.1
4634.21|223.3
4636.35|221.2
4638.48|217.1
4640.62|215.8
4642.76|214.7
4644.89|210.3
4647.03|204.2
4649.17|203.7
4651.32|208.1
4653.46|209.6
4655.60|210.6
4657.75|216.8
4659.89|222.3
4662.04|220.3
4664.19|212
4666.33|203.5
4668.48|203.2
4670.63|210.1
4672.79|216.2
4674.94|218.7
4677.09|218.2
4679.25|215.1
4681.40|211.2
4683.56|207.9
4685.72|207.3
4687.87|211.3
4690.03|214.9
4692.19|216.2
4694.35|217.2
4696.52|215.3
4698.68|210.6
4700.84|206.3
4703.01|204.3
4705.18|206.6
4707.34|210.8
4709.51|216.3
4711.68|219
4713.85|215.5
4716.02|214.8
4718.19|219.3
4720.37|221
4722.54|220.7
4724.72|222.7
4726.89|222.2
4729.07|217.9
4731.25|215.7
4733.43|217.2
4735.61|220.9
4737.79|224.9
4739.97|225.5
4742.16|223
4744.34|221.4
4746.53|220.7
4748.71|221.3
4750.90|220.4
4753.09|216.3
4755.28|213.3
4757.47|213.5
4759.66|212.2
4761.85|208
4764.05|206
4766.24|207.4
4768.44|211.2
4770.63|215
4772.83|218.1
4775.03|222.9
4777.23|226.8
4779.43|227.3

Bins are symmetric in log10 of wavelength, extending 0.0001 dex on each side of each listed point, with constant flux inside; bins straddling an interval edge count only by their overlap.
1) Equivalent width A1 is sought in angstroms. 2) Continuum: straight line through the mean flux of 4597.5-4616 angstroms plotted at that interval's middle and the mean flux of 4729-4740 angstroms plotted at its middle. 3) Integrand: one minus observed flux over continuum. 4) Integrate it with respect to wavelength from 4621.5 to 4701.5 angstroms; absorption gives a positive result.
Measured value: 1.68 angstroms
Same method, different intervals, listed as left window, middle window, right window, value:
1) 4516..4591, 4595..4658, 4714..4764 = 0.2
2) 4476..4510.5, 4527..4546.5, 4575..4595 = 0.4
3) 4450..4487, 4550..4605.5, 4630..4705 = -1.2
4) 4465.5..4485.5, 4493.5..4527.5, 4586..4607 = -0.5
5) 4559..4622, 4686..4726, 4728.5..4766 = 0.4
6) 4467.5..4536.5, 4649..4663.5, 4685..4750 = 0.1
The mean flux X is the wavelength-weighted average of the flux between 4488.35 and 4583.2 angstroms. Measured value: 213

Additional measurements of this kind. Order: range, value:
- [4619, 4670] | 213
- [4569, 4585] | 212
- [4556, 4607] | 215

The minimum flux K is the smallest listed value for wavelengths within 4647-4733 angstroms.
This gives 203.2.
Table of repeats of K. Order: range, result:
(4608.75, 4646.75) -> 208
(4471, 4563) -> 201.9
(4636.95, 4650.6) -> 203.7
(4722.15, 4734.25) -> 215.7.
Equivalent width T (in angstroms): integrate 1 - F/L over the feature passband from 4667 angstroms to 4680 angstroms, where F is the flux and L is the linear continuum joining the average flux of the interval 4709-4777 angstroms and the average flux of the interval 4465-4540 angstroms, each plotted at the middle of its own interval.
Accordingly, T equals 0.2 angstroms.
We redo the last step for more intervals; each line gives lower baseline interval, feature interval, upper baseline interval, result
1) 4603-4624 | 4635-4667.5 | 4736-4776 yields 0.3 angstroms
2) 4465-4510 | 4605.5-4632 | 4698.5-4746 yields 0.2 angstroms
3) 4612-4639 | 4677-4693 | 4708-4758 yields 0.4 angstroms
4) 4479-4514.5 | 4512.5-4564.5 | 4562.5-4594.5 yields 0.4 angstroms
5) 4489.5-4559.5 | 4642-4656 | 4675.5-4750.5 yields 0.4 angstroms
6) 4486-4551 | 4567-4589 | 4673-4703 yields 0.0 angstroms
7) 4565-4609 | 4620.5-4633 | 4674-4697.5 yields 0.0 angstroms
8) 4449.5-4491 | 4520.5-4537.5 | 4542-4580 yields 0.1 angstroms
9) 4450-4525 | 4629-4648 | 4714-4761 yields 0.0 angstroms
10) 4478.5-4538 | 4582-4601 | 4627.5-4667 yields -0.1 angstroms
